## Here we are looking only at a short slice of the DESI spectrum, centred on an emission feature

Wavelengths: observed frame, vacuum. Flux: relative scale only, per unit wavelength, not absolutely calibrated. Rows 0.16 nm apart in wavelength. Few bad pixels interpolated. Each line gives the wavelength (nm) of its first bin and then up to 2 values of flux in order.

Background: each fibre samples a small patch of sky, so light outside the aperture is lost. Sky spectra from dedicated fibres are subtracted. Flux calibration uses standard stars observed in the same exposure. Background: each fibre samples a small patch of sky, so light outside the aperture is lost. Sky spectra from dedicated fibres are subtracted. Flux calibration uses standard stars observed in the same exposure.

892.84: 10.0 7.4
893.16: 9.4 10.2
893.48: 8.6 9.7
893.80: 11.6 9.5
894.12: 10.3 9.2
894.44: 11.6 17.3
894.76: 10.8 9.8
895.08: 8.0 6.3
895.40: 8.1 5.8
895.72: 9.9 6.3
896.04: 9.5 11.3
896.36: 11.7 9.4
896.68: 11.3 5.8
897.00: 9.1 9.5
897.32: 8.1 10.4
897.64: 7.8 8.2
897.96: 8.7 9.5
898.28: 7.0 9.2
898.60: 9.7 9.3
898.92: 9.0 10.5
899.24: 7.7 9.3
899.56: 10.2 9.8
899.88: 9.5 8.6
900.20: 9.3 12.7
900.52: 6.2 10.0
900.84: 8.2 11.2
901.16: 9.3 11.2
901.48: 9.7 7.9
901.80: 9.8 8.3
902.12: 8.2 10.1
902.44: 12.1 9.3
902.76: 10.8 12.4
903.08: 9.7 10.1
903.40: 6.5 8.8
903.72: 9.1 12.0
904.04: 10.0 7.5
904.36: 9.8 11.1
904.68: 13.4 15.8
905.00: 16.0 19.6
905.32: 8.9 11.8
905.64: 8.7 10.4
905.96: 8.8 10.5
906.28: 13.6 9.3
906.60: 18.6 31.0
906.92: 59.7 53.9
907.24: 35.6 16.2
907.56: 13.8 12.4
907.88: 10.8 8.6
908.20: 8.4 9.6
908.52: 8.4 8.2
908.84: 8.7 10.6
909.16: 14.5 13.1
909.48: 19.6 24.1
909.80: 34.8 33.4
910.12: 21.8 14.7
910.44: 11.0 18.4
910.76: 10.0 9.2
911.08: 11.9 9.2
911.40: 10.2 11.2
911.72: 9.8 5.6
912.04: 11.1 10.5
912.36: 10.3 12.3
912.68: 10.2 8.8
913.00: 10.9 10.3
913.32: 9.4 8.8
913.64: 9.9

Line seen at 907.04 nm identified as H-alpha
